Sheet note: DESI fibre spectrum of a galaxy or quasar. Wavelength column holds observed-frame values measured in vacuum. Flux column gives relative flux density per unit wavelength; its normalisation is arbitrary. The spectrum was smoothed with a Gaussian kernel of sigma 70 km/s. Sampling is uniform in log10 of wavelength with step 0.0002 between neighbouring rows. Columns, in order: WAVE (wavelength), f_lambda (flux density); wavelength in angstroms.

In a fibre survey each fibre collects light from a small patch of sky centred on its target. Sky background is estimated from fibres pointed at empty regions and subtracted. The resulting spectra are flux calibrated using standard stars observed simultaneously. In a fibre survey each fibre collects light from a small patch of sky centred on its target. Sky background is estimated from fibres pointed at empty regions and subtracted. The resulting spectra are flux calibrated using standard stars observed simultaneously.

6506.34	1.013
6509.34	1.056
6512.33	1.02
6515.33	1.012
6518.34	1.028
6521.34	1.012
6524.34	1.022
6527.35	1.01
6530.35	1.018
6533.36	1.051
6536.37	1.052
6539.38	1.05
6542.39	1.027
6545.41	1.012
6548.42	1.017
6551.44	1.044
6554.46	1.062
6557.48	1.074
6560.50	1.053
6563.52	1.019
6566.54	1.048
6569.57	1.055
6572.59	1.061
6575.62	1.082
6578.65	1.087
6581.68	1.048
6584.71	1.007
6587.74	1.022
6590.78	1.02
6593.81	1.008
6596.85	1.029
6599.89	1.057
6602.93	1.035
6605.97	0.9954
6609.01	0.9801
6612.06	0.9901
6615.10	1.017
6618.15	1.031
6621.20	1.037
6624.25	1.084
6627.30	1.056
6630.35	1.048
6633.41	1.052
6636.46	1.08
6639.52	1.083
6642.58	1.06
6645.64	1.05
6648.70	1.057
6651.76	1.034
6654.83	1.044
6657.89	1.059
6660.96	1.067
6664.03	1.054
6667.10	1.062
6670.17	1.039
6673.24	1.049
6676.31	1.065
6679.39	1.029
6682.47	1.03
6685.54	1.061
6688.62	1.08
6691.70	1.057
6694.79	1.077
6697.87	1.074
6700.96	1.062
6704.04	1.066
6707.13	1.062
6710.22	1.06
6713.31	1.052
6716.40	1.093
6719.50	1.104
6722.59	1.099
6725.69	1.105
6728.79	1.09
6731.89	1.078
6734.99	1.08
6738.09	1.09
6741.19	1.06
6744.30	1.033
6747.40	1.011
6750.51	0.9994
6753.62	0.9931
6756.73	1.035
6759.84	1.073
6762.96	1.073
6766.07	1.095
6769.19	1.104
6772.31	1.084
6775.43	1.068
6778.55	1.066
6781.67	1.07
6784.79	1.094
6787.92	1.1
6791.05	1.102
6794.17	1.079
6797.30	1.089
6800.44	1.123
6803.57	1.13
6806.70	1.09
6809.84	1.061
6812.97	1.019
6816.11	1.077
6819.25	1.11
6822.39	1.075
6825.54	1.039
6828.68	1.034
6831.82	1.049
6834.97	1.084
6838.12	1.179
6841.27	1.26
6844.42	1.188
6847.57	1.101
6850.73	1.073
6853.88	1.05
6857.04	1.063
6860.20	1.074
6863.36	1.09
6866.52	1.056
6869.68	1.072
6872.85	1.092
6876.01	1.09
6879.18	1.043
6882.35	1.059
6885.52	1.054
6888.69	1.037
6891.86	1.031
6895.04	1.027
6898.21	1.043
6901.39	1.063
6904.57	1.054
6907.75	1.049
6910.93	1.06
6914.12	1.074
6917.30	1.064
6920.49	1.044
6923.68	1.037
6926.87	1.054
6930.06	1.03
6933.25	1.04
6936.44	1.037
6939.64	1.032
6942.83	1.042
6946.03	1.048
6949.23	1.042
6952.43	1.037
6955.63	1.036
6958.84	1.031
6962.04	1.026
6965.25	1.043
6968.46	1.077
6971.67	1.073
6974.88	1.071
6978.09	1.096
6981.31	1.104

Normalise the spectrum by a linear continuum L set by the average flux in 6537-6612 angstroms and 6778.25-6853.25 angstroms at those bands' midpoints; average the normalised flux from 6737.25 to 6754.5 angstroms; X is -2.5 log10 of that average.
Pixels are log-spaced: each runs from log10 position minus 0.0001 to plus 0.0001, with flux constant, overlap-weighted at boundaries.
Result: 0.05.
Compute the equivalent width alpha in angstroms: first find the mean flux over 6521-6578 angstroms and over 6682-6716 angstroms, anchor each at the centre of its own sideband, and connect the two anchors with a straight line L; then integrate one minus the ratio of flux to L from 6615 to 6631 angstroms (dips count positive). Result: 0.1 angstroms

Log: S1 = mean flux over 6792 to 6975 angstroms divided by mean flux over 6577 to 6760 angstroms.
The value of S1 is 1.0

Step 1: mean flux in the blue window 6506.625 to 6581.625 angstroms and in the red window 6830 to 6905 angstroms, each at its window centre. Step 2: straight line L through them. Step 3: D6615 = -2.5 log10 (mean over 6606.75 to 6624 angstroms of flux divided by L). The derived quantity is 0.04 mag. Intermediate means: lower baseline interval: 1.04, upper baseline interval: 1.08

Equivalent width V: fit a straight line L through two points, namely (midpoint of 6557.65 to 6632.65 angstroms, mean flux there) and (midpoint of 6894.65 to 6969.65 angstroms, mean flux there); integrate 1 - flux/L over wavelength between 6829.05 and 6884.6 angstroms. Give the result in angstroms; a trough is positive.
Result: -2.66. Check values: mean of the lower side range 1.04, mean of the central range 1.09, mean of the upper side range 1.05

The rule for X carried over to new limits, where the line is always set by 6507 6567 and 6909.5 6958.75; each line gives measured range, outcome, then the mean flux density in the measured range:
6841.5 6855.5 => -0.076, 1.12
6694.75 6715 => -0.027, 1.06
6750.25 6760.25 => 0.017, 1.02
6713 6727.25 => -0.056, 1.09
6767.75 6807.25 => -0.053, 1.09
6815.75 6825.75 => -0.039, 1.08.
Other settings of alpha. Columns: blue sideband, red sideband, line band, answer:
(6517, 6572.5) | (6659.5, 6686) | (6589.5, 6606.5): 0.28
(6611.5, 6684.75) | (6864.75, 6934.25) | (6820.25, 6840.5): -0.62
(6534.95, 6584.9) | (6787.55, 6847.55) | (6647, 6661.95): 0.21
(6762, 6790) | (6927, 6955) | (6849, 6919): -0.33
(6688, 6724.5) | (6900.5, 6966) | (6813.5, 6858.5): -1.70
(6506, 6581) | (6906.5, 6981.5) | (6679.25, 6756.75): -1.27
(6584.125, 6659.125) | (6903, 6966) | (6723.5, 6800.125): -2.23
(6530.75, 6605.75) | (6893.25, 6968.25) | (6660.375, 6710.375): -0.76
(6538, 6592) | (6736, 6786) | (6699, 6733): -0.75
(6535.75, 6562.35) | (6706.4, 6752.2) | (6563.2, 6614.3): 0.79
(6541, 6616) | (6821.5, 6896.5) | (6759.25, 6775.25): -0.30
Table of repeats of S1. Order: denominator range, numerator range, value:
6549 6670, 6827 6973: 1.02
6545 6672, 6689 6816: 1.03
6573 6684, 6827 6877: 1.05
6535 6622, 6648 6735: 1.03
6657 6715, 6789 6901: 1.02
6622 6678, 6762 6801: 1.03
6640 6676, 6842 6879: 1.03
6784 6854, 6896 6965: 0.95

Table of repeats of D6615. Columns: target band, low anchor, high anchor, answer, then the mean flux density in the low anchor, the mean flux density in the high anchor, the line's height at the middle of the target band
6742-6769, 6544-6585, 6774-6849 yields 0.043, 1.05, 1.1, 1.08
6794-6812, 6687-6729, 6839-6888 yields -0.008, 1.08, 1.09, 1.09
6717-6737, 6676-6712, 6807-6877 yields -0.026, 1.06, 1.09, 1.07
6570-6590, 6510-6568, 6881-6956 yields -0.016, 1.03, 1.05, 1.03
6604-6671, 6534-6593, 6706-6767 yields 0.008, 1.04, 1.06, 1.05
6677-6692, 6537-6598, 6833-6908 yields 0.005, 1.04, 1.08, 1.06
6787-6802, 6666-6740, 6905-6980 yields -0.036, 1.07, 1.05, 1.06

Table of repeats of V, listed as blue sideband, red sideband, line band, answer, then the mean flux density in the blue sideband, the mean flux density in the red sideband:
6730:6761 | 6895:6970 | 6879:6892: 0.0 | 1.05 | 1.05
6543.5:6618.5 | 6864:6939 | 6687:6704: -0.5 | 1.03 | 1.05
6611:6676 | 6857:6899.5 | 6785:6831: -1.0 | 1.05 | 1.06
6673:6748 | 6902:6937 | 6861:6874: -0.3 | 1.07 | 1.05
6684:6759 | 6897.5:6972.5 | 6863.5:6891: -0.3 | 1.06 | 1.05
